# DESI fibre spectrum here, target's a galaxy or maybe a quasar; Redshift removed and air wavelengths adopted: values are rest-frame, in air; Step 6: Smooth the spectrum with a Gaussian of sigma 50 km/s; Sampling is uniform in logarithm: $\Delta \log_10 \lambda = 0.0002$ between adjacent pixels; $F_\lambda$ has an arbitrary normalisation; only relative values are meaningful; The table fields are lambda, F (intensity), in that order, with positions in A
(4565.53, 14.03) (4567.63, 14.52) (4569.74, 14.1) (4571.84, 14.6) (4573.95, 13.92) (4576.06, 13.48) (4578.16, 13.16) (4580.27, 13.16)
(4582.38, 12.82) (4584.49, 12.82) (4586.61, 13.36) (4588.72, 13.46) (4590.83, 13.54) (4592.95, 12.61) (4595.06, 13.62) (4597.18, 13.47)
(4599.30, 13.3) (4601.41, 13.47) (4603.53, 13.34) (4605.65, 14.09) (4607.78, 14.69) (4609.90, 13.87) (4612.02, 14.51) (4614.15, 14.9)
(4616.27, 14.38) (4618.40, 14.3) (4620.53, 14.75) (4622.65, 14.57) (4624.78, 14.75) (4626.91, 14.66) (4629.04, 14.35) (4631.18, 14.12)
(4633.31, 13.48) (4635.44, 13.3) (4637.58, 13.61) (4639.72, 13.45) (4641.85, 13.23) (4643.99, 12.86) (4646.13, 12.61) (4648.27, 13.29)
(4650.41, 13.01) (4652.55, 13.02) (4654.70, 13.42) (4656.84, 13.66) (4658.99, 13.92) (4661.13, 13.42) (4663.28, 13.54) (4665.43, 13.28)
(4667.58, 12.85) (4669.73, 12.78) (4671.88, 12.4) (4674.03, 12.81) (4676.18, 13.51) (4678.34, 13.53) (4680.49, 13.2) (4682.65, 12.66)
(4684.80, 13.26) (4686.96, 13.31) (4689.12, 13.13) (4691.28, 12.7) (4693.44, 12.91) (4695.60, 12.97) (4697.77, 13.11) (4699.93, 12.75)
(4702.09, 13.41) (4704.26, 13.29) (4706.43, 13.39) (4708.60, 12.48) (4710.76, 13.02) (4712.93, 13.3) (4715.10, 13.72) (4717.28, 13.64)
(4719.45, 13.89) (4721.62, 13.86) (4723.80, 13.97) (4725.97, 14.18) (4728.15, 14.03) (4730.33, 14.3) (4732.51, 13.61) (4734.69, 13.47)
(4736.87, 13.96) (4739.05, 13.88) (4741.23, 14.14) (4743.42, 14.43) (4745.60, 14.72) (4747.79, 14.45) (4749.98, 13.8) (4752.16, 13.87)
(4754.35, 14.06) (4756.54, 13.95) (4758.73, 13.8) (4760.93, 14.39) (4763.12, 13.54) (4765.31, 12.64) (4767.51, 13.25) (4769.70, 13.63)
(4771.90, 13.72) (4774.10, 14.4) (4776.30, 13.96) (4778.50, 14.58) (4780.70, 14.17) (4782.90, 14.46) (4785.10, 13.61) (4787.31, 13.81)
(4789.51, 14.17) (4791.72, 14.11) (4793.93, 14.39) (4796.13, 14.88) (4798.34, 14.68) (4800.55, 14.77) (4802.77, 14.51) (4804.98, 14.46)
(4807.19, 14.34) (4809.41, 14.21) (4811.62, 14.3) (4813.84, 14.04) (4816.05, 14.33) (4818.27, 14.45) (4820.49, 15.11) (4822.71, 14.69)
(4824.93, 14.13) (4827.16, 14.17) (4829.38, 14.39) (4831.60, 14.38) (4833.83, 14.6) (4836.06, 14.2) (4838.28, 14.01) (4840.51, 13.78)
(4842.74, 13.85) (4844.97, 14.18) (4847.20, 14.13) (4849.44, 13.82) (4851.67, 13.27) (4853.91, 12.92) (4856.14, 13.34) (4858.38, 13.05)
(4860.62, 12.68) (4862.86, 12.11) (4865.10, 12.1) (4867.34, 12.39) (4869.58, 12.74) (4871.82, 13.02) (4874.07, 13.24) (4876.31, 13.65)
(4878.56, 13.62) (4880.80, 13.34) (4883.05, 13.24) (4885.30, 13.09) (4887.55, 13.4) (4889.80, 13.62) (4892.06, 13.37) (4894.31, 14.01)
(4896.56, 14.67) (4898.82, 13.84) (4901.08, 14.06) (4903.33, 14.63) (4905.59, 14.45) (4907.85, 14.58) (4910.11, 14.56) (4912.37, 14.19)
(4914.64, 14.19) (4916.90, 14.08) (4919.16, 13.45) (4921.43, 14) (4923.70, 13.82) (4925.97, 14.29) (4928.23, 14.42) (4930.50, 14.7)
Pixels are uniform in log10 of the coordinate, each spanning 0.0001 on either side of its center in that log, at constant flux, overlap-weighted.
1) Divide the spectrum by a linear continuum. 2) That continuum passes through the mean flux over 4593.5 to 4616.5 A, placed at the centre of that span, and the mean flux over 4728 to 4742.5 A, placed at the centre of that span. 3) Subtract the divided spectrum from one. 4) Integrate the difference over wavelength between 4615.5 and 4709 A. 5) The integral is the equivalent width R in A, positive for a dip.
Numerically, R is 3.50 A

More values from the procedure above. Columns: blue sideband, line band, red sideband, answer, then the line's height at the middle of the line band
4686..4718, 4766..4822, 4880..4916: -3.0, 13.5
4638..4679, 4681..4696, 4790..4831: 0.5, 13.4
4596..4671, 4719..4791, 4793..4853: 0.6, 14.1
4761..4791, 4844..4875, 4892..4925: 2.2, 14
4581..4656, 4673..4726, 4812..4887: 1.6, 13.7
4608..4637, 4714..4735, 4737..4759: 0.4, 14.2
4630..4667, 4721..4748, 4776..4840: -0.3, 13.9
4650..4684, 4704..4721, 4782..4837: 0.3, 13.6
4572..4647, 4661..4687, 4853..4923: 1.1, 13.7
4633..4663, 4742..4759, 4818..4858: -0.6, 13.7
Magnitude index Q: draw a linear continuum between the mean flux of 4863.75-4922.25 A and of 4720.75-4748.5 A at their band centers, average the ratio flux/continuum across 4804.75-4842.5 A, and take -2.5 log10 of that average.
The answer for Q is -0.036 mag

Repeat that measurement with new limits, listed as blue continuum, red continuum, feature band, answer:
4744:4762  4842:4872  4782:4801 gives -0.043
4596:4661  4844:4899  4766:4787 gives -0.035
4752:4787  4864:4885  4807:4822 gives -0.069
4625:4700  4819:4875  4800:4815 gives -0.064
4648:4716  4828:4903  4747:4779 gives -0.042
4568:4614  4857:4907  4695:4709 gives 0.037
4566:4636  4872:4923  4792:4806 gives -0.055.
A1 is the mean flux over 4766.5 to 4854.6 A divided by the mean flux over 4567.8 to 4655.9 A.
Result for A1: 1.03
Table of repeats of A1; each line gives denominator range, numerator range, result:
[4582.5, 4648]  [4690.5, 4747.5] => 0.99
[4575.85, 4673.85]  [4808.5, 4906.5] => 1.01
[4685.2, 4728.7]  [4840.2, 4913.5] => 1.01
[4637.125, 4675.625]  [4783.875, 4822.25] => 1.09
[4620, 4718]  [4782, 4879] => 1.04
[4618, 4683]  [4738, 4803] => 1.04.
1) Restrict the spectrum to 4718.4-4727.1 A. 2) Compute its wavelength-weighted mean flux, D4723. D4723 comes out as 14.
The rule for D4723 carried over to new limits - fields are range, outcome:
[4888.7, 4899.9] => 13.9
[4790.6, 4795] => 14.2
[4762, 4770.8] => 13.3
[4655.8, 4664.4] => 13.6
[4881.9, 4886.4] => 13.2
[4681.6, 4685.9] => 13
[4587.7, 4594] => 13.2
